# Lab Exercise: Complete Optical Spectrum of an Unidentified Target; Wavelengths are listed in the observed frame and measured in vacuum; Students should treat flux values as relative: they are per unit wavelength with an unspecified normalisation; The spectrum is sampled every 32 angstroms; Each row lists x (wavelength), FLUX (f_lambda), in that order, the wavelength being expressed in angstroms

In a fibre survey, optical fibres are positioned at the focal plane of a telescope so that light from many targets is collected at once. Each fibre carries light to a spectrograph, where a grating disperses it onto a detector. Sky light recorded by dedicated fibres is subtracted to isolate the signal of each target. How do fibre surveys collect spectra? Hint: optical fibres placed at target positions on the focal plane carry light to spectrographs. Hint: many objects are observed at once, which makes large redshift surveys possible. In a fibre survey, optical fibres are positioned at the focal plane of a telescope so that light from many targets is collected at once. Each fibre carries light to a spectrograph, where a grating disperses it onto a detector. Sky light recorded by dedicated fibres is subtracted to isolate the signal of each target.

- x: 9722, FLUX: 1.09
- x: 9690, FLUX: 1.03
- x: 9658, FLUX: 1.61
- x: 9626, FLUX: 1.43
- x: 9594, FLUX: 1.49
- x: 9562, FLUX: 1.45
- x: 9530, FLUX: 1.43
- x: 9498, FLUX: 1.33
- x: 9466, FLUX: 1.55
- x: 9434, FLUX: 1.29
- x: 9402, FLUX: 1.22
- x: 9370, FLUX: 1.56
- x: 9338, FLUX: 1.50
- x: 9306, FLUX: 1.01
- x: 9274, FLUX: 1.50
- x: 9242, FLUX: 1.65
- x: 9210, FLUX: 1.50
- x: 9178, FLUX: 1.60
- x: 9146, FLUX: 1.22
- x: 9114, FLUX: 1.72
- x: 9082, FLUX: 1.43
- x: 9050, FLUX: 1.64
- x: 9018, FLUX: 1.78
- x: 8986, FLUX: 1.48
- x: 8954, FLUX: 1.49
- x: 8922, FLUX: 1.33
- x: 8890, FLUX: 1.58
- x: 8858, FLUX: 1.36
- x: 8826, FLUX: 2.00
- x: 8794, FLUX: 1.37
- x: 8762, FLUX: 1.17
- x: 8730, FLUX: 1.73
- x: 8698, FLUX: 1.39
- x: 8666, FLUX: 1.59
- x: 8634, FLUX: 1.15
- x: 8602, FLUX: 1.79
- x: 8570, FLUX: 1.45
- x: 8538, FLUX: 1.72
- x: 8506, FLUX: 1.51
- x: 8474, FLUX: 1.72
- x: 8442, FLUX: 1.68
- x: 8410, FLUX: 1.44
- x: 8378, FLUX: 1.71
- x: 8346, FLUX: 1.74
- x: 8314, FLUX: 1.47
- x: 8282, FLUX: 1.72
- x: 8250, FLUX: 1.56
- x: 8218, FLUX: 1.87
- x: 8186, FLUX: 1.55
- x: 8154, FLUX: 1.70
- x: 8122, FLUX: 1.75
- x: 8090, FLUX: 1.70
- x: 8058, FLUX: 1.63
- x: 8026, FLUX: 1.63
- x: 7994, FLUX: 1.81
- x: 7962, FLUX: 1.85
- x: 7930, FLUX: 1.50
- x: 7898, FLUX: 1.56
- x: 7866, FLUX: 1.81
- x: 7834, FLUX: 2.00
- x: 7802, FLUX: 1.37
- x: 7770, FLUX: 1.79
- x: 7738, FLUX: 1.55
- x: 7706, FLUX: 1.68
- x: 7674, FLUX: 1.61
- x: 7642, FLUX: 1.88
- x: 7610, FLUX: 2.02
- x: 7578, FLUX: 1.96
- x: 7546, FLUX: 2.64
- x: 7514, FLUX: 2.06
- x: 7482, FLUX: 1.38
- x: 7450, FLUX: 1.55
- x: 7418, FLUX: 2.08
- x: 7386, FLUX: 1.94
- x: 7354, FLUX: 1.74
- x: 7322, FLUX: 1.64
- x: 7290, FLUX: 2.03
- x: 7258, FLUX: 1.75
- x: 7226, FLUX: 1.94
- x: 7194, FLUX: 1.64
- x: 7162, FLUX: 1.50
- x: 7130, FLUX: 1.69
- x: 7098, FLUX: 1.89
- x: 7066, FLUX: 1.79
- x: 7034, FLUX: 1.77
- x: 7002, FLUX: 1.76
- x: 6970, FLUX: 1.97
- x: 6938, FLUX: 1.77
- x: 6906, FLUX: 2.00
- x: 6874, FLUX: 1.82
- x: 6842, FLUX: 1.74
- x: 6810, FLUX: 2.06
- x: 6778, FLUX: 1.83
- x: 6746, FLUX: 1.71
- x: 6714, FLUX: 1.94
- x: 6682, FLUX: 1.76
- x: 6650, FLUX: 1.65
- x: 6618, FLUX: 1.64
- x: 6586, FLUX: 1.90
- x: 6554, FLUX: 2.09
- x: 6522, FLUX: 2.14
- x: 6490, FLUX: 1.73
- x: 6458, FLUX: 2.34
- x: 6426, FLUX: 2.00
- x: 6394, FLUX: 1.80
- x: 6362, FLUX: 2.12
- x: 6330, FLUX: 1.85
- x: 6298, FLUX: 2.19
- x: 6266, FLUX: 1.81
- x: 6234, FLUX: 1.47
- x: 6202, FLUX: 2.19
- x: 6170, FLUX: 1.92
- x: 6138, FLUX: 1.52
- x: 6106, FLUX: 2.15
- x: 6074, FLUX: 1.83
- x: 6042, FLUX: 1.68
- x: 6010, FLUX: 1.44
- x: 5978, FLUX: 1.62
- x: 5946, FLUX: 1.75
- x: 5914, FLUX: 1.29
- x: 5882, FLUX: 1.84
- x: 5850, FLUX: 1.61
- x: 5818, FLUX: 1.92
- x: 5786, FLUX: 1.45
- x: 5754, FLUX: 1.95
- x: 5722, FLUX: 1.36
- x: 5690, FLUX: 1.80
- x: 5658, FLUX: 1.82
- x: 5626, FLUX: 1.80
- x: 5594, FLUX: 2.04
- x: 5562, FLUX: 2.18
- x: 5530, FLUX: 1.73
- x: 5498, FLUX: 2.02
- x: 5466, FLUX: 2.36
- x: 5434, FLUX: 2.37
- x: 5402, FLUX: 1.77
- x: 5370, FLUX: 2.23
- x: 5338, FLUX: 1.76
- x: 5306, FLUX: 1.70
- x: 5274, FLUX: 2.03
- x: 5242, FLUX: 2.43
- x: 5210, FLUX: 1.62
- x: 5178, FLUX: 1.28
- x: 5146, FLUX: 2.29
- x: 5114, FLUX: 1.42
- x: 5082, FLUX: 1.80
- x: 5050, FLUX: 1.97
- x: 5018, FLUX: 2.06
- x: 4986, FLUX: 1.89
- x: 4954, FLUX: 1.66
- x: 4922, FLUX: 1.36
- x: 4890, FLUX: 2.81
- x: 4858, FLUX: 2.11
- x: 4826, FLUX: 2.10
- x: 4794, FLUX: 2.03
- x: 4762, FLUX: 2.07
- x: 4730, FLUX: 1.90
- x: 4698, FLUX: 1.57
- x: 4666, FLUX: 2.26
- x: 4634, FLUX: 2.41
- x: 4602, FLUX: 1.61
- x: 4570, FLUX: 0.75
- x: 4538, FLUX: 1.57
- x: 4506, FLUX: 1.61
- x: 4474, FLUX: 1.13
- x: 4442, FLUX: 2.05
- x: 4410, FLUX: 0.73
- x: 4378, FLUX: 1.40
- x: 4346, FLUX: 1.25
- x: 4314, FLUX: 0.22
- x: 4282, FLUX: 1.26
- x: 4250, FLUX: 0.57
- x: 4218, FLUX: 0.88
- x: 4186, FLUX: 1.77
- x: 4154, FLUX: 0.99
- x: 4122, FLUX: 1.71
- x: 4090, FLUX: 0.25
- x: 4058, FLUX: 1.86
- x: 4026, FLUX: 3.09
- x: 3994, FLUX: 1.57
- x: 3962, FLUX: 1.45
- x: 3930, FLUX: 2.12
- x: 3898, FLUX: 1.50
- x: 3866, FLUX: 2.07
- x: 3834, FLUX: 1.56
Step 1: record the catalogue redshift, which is 0.149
